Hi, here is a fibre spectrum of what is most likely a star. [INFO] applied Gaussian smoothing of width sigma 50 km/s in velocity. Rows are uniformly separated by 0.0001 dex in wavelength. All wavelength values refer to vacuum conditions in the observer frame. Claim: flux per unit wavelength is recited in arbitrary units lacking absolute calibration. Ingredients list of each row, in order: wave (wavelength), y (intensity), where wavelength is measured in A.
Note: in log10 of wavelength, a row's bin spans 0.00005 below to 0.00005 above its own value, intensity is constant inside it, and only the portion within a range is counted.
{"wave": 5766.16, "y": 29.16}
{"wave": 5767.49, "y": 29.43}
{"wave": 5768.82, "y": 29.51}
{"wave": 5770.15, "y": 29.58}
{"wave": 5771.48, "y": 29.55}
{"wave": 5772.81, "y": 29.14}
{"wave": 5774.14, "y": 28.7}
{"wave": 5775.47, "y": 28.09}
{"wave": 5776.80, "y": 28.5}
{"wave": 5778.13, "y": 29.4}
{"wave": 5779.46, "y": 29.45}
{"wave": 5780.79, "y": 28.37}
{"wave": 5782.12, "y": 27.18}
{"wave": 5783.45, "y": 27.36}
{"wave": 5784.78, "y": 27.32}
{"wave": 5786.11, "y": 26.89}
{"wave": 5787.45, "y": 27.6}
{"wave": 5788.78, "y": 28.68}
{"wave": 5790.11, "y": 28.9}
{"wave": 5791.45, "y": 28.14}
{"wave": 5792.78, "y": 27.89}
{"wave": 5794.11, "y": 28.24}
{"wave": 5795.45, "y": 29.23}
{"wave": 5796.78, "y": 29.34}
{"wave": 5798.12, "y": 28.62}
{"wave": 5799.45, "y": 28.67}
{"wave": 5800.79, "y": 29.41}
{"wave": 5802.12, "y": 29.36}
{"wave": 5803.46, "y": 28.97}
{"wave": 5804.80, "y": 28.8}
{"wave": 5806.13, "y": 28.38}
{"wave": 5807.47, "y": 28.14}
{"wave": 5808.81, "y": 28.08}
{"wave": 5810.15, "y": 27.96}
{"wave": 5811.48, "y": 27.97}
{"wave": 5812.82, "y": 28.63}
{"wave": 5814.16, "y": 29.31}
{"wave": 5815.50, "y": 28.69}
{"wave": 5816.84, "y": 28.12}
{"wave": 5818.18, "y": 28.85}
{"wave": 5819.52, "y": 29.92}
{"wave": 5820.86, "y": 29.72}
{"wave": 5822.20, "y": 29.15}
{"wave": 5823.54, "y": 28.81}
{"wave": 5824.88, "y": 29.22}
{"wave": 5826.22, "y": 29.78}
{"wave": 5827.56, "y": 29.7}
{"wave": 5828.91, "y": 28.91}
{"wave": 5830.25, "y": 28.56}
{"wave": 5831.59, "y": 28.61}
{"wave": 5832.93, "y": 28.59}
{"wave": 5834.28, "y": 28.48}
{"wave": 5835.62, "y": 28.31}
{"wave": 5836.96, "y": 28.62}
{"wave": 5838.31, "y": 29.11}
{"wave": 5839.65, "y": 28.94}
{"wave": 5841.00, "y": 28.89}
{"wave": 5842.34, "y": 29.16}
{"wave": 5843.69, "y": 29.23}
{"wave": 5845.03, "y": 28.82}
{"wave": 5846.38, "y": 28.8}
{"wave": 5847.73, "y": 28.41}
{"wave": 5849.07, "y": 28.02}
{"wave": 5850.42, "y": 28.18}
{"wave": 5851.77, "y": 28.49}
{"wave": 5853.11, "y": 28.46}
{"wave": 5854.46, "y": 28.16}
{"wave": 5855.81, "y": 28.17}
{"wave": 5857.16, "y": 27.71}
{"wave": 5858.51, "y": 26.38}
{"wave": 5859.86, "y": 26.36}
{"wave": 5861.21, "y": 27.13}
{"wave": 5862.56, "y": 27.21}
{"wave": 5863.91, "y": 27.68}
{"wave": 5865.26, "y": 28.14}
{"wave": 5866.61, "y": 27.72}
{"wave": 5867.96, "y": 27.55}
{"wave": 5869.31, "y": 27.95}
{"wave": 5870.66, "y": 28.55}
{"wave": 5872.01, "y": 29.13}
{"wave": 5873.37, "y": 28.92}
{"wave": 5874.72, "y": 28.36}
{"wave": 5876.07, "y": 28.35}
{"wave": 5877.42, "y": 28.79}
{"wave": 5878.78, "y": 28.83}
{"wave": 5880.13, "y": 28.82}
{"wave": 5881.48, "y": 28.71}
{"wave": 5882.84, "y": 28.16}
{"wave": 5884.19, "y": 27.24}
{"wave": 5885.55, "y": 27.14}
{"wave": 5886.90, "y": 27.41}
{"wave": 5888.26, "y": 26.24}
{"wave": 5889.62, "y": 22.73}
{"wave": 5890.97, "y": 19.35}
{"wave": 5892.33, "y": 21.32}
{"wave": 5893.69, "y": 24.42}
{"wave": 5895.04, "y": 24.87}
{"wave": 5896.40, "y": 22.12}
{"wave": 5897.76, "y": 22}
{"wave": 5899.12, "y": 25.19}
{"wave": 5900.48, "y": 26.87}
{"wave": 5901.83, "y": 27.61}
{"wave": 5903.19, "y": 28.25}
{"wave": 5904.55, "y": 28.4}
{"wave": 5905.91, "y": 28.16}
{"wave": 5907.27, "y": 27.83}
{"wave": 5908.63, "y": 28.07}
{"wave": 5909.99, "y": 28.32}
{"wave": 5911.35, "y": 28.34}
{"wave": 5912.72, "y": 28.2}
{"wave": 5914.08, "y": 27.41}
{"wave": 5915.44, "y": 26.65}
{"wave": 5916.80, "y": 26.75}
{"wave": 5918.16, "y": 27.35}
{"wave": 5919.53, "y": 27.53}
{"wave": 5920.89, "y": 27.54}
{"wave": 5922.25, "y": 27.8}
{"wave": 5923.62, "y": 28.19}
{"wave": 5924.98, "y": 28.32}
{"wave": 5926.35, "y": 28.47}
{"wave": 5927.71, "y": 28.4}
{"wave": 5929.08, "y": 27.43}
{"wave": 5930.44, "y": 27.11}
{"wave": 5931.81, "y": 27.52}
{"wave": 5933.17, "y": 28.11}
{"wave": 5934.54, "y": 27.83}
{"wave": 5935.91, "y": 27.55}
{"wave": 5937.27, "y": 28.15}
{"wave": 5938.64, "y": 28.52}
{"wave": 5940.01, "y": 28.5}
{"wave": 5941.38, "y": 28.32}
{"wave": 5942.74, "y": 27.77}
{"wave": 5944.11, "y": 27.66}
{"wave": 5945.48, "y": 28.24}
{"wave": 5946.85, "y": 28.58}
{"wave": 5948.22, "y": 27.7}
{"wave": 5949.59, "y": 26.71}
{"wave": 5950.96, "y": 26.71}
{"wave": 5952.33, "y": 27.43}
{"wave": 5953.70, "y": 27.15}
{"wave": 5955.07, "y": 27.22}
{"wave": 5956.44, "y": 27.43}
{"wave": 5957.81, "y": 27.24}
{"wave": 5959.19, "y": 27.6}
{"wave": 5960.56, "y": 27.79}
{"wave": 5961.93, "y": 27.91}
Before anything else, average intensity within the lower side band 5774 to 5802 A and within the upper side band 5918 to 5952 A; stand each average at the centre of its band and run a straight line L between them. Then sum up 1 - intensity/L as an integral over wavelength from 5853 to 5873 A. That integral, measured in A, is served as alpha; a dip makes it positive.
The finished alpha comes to 0.26 A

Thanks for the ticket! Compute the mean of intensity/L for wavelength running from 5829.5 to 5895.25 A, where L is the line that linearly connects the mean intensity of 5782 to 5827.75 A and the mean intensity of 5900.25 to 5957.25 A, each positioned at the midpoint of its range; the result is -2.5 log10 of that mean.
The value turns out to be 0.02 mag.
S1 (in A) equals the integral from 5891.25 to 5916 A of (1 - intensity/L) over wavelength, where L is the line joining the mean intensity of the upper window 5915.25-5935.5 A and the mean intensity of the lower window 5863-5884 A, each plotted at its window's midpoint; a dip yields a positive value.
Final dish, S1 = 1.5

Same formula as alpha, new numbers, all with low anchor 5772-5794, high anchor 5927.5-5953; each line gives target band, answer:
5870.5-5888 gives -0.20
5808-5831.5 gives -0.63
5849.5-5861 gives 0.13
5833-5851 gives -0.40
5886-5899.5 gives 2.10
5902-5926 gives 0.03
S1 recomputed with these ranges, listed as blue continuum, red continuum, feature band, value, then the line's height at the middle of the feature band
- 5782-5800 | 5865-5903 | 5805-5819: -0.32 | 27.8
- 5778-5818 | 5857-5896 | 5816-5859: -1.63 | 27.7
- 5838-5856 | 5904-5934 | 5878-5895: 1.41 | 28.2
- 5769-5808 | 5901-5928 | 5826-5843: -0.34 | 28.3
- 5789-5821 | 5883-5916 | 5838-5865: -0.74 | 27.4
